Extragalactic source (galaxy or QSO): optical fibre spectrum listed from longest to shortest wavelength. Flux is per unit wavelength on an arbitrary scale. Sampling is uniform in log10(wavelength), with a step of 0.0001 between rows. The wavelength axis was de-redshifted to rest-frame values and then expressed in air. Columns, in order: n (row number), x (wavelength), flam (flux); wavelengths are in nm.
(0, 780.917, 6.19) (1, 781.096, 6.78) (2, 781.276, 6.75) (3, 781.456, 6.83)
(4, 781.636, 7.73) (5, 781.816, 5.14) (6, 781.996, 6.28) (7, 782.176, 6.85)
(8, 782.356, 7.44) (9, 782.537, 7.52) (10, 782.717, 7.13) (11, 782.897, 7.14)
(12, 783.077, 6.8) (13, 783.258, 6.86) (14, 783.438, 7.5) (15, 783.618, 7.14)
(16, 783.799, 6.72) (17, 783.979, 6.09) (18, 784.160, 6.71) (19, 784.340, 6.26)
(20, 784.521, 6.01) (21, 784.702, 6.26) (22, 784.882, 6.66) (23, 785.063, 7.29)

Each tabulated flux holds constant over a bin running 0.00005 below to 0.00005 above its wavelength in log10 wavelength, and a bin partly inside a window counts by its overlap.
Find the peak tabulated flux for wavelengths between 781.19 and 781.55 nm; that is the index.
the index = 6.83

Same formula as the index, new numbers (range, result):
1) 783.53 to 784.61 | 7.14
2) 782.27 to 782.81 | 7.52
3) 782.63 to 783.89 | 7.5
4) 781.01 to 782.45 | 7.73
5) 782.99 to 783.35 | 6.86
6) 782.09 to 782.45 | 7.44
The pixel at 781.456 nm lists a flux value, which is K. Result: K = 6.83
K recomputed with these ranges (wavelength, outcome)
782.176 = 6.85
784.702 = 6.26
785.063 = 7.29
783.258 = 6.86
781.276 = 6.75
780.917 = 6.19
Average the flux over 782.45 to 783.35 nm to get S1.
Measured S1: 7.09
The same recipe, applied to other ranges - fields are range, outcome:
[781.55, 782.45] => 6.68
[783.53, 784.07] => 6.64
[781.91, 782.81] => 7.05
